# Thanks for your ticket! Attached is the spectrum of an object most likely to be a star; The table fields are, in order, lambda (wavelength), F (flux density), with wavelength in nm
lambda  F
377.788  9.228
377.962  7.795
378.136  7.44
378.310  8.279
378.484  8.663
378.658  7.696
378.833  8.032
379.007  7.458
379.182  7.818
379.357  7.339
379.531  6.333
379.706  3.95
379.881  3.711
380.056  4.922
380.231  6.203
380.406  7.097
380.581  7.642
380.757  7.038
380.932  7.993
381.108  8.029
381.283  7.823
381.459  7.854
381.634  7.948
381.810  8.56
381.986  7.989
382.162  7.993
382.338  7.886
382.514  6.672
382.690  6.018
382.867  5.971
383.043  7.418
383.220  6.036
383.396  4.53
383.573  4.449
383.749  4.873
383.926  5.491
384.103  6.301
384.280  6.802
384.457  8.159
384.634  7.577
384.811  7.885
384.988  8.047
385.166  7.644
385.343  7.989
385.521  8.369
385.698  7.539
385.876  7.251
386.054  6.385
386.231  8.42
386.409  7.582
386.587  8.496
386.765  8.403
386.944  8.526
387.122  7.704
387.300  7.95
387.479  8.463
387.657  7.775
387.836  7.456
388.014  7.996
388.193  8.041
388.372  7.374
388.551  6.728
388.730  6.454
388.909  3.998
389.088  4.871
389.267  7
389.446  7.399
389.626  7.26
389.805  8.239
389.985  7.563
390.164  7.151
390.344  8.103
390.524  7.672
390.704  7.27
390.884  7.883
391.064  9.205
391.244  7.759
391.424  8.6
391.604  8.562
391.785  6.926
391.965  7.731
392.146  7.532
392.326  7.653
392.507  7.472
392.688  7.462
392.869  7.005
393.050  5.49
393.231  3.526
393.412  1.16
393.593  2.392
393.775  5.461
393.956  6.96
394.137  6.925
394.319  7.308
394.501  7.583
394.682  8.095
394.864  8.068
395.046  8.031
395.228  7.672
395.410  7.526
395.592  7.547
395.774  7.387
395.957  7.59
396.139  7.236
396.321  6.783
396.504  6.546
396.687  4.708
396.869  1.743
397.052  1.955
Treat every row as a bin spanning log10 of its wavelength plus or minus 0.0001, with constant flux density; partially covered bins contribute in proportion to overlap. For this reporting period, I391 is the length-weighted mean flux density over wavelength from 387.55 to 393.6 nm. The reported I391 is 6.97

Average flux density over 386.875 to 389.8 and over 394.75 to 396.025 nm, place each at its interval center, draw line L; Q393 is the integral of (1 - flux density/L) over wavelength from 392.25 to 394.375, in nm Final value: 0.521 nm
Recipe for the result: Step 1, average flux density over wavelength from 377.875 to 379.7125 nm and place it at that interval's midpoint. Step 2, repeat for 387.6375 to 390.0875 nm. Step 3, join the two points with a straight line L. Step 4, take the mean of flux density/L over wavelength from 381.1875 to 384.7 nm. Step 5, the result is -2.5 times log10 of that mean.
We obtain 0.07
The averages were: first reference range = 7.5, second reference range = 6.99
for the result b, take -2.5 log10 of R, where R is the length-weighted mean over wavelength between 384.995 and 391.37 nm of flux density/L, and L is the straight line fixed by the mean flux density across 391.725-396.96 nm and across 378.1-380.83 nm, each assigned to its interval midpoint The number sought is -0.14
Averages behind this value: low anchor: 6.84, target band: 7.55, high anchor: 6.46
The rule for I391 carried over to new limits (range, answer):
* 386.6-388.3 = 8.05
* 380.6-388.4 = 7.38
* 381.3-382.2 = 8.05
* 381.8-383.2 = 7.18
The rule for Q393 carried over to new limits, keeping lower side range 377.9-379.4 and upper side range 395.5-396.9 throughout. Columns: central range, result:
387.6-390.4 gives -0.03 nm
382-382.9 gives 0.06 nm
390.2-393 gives -0.40 nm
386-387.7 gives -0.20 nm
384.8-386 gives -0.08 nm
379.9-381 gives 0.16 nm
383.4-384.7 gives 0.23 nm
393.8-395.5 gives -0.26 nm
